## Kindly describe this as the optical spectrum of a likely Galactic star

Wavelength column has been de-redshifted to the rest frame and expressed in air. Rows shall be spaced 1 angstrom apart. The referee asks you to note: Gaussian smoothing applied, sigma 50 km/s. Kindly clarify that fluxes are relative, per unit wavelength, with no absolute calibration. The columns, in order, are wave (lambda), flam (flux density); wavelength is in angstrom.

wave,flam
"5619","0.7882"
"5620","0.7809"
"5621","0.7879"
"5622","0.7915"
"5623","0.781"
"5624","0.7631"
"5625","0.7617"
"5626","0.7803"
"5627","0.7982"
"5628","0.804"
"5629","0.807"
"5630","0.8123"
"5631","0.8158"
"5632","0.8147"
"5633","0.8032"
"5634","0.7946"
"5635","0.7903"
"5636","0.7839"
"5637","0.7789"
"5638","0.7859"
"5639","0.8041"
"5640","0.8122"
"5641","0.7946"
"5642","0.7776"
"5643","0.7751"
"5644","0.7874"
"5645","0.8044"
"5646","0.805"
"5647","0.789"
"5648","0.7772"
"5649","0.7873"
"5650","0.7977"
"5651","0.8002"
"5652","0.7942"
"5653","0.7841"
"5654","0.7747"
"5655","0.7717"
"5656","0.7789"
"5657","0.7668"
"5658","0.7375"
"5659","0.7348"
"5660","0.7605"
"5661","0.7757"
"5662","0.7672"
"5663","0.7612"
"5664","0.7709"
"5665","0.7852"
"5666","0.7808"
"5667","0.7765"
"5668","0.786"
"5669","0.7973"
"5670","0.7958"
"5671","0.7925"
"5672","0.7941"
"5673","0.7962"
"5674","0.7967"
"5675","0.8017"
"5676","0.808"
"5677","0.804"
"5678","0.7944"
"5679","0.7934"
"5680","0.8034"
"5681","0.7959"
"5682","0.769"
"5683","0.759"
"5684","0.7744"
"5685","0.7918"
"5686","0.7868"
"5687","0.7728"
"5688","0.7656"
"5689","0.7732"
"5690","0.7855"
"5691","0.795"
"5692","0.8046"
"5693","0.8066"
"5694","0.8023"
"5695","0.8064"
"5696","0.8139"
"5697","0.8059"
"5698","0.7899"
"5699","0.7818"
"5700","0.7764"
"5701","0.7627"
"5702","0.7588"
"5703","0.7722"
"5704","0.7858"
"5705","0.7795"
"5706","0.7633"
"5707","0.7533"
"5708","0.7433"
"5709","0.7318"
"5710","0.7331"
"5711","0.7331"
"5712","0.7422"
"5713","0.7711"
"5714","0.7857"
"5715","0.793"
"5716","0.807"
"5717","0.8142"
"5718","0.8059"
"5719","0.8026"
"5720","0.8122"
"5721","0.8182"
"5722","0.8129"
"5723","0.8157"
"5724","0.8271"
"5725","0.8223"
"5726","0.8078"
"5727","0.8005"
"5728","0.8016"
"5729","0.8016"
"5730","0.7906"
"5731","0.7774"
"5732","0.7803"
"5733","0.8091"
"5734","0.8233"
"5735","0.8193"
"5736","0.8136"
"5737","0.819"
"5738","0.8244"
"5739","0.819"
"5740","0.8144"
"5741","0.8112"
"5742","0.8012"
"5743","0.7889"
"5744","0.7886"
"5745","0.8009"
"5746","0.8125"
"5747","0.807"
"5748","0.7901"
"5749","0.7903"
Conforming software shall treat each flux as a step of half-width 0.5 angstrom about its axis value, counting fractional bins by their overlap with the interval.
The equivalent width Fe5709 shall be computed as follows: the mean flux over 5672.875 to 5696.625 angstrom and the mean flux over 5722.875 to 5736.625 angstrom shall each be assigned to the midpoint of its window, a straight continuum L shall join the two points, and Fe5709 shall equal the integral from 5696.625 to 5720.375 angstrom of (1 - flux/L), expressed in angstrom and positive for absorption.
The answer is 0.7 angstrom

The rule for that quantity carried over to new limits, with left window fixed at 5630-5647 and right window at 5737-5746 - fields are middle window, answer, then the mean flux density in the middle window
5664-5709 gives 0.89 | 0.785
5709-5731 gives 0.31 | 0.793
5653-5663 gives 0.42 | 0.764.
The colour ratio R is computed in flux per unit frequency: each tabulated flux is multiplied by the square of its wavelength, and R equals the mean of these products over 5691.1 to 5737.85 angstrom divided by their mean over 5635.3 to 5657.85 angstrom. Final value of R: 1.03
